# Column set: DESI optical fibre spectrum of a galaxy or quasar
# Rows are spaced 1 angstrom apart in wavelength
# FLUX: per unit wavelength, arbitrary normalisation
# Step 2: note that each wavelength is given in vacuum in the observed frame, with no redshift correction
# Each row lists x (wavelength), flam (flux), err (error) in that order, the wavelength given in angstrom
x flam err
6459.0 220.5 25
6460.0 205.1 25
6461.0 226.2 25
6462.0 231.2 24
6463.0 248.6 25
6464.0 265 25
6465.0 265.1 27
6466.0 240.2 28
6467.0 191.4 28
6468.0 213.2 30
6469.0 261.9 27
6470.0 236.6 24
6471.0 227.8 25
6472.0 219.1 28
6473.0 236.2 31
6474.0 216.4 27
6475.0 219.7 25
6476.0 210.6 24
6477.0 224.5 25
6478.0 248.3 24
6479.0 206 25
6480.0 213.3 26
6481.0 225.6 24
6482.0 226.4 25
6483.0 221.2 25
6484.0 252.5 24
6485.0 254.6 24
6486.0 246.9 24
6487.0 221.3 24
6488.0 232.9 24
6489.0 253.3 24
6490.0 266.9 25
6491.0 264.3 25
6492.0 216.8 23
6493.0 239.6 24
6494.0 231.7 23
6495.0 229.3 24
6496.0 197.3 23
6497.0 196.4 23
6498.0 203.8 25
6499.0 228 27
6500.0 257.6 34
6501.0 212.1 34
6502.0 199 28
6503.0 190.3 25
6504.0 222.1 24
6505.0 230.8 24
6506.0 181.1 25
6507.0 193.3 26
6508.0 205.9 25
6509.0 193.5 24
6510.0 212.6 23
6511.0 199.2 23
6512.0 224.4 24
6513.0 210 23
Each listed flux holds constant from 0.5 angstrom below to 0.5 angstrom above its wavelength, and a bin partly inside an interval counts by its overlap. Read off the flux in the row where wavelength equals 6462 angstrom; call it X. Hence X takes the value 231.2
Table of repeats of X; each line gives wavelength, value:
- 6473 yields 236.2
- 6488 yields 232.9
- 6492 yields 216.8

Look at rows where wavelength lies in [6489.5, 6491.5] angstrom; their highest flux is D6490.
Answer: 266.9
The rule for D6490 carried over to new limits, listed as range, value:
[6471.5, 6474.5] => 236.2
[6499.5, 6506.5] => 257.6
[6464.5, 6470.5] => 265.1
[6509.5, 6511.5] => 212.6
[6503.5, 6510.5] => 230.8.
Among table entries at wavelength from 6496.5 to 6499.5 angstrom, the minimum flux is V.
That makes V 196.4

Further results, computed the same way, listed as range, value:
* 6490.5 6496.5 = 197.3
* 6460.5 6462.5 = 226.2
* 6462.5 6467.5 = 191.4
